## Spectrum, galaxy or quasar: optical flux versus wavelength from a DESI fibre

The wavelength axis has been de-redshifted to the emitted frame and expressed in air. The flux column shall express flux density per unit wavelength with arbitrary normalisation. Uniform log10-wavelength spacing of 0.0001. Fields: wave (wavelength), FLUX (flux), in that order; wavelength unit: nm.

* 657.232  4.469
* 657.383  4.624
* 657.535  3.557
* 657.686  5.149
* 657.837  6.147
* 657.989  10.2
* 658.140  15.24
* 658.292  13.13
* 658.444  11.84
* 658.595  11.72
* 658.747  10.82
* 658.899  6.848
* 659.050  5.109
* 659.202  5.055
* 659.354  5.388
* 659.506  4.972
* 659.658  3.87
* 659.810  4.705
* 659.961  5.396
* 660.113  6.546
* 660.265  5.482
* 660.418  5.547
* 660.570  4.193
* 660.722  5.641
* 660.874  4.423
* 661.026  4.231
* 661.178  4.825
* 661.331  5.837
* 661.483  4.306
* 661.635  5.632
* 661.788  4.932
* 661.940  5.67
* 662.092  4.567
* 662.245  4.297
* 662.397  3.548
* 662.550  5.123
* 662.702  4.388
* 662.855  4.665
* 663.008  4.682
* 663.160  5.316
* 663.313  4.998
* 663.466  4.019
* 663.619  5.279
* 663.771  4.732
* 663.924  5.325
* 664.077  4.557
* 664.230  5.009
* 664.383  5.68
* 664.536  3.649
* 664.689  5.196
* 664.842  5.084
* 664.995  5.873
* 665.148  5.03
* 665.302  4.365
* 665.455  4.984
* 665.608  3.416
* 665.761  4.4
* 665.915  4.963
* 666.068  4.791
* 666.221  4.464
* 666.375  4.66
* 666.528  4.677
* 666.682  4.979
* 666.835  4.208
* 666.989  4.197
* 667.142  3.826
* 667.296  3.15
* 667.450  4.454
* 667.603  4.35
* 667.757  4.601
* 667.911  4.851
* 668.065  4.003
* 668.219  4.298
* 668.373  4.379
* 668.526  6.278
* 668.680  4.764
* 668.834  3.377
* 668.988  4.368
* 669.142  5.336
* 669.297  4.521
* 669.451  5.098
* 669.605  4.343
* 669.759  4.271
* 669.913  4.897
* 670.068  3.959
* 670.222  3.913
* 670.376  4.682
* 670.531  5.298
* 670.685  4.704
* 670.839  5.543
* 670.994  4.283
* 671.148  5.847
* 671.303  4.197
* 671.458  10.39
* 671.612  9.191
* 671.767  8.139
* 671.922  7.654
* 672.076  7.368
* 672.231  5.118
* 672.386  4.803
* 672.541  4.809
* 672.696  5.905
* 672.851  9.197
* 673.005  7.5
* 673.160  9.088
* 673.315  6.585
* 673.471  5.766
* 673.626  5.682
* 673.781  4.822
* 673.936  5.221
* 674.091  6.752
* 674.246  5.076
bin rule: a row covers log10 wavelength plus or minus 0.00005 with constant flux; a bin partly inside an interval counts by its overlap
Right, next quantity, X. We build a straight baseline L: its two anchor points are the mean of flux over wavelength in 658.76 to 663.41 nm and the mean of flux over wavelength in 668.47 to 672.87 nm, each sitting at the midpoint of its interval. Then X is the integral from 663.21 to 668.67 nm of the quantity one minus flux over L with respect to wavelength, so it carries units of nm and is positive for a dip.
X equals 0.677 nm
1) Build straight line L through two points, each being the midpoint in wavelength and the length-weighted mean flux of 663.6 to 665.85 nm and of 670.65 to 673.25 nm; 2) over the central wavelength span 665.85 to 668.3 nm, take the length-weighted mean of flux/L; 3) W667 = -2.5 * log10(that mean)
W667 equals 0.228 mag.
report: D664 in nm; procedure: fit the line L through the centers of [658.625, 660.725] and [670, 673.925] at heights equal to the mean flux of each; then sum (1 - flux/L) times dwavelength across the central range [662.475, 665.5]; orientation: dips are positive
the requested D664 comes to 0.53 nm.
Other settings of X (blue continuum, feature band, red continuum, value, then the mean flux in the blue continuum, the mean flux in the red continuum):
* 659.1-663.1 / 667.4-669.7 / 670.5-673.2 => 0.56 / 4.92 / 6.6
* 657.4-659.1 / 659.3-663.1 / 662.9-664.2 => 0.98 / 8.98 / 4.86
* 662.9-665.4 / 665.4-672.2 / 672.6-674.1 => 0.95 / 4.92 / 6.63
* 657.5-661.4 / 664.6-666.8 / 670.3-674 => 0.61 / 6.8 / 6.33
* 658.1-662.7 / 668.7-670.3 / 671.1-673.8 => 0.54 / 6.19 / 6.83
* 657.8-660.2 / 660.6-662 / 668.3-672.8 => 0.46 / 7.95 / 5.45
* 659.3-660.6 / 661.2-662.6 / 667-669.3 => 0.03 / 5.15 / 4.43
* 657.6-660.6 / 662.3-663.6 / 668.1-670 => 0.35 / 7.4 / 4.64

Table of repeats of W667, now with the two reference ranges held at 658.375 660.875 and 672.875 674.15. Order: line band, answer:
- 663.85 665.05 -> 0.27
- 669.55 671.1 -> 0.37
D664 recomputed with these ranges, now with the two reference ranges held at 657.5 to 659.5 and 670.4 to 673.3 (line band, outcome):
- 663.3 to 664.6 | 0.487 nm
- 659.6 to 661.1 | 0.582 nm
